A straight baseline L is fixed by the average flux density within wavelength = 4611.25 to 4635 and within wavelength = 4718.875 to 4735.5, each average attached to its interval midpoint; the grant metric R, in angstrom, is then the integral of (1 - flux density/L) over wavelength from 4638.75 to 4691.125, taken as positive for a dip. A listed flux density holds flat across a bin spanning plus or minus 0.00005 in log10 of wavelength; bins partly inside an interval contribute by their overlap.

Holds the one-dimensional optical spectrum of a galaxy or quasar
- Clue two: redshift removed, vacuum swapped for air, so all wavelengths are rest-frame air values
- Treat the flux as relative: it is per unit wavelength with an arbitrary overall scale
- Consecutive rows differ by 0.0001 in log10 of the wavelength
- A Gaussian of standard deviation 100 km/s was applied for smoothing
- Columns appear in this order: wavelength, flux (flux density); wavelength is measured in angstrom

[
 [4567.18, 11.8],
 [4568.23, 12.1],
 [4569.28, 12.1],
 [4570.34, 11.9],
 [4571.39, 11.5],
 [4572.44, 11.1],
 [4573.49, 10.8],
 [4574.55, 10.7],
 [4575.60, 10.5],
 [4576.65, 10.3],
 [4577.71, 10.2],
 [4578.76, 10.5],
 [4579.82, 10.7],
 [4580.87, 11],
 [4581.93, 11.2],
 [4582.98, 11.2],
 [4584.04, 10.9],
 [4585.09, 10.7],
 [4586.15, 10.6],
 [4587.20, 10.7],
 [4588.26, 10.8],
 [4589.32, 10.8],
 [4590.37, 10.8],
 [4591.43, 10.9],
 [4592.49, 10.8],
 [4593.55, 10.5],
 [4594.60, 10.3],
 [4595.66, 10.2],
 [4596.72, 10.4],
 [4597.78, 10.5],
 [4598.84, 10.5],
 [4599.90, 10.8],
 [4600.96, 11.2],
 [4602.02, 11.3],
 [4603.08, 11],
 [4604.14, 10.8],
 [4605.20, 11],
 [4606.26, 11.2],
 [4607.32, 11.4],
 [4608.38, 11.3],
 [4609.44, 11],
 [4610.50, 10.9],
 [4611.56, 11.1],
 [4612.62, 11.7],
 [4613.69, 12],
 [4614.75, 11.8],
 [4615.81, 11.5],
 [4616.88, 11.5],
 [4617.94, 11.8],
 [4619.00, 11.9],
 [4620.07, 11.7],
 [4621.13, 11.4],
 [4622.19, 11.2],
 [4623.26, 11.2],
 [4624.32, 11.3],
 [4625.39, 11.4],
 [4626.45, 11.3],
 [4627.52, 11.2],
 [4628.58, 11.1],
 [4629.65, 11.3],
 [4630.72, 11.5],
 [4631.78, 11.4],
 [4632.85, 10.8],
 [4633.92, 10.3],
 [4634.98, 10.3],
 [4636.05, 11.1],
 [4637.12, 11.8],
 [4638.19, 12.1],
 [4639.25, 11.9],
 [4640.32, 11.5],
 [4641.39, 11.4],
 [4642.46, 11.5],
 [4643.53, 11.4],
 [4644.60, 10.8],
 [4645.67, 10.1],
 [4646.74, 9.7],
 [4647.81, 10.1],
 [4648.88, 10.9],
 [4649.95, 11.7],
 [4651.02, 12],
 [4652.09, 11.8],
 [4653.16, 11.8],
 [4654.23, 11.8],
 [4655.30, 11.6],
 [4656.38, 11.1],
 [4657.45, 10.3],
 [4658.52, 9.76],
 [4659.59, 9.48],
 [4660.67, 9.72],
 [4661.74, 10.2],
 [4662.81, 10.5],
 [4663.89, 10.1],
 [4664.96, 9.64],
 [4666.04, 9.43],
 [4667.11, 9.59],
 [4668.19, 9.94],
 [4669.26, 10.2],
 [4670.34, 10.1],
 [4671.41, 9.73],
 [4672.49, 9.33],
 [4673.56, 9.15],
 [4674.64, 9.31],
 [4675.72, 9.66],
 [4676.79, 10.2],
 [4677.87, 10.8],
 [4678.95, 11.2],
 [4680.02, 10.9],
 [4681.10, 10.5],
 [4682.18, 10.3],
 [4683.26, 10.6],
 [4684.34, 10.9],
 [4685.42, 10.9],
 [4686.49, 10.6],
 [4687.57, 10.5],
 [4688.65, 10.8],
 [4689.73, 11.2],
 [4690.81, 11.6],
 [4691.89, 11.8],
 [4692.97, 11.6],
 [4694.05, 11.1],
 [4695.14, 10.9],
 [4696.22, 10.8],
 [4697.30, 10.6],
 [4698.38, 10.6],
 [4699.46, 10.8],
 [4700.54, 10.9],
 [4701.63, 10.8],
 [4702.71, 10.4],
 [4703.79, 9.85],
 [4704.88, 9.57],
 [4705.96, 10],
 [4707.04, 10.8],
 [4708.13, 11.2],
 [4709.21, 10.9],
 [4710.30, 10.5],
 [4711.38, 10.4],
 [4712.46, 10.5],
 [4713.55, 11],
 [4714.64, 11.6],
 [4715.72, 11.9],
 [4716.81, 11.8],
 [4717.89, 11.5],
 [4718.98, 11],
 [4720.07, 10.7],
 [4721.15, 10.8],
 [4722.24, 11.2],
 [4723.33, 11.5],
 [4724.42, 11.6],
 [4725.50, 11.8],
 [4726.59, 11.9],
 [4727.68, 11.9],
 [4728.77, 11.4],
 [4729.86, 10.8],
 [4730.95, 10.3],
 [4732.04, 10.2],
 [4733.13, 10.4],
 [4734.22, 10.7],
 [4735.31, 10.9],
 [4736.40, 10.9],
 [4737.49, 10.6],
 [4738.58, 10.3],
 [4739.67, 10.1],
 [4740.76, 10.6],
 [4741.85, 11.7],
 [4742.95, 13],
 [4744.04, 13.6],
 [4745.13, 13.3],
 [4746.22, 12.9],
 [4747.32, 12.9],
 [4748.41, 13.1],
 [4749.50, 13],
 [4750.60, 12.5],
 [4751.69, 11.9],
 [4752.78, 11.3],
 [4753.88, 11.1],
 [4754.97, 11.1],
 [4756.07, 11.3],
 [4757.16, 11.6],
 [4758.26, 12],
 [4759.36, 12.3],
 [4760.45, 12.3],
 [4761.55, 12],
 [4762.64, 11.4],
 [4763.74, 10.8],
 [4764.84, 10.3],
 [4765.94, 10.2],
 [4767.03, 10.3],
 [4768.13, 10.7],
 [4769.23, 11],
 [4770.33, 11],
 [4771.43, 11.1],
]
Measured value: 3.14 angstrom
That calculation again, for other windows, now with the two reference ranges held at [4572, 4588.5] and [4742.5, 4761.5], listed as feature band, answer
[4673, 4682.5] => 1.1 angstrom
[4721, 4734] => 1.0 angstrom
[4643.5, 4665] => 1.3 angstrom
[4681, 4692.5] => 0.8 angstrom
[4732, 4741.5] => 1.2 angstrom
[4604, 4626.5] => -0.7 angstrom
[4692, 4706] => 1.4 angstrom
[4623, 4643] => -0.1 angstrom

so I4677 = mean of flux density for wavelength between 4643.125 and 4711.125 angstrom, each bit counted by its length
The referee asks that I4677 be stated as 10.6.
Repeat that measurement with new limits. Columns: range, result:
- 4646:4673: 10.4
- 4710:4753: 11.5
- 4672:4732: 10.8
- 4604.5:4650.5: 11.2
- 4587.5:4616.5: 11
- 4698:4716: 10.7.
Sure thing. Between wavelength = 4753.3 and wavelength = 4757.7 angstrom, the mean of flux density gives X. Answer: 11.3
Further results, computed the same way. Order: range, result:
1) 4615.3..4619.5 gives 11.7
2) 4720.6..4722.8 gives 11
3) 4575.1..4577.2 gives 10.4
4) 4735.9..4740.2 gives 10.5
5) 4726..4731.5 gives 11.2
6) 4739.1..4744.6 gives 11.8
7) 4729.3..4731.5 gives 10.5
